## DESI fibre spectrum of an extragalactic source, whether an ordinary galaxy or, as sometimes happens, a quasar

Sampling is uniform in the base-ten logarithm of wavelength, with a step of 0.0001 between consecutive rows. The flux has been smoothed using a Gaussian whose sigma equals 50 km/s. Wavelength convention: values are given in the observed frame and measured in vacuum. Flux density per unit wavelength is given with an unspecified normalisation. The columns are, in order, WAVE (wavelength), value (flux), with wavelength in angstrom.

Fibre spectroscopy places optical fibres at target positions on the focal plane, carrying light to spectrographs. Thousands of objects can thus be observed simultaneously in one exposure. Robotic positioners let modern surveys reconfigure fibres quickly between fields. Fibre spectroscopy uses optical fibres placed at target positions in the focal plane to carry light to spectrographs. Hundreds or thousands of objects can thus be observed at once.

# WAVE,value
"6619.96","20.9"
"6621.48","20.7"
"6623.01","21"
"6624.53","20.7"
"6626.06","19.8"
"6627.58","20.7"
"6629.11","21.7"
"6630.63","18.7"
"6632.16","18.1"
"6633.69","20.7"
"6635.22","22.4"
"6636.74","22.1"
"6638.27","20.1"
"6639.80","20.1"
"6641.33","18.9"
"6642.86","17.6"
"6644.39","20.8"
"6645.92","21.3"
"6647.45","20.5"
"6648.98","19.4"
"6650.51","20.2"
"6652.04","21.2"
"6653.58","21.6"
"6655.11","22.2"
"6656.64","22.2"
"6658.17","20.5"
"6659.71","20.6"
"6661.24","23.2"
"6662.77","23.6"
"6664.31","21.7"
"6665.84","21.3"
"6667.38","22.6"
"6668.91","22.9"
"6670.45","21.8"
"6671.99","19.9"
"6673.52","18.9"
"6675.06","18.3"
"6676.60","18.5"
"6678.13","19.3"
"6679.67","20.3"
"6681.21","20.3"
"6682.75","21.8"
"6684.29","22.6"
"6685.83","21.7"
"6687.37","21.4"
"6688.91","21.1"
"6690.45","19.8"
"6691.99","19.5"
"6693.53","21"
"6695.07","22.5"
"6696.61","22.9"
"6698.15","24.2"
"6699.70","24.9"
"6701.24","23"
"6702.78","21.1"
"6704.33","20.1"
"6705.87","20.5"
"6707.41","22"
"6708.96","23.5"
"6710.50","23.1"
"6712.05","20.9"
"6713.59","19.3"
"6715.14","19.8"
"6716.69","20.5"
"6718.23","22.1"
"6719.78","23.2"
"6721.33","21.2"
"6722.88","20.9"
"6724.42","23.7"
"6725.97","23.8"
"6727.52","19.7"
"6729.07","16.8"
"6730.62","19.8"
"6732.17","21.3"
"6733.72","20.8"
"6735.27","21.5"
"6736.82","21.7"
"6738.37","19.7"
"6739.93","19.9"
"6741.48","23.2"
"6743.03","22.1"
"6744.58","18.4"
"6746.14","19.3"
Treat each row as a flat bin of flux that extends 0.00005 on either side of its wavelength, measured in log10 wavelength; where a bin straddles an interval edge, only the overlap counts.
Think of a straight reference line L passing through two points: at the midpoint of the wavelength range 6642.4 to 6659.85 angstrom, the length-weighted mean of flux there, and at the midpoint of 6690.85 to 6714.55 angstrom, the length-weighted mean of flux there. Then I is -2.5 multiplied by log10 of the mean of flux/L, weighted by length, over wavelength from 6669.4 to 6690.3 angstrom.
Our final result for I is 0.047 mag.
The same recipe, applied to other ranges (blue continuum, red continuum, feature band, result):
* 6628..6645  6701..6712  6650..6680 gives -0.014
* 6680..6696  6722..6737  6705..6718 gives -0.009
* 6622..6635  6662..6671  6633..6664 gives 0.020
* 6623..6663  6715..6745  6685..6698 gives -0.025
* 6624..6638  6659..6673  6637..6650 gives 0.058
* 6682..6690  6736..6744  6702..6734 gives 0.013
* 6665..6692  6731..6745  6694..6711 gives -0.084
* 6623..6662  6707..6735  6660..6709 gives -0.023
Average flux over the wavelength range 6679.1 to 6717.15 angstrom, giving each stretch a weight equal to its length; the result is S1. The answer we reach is 21.5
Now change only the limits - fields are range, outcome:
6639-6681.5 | 20.7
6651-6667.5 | 21.8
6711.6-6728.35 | 21.4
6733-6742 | 21.1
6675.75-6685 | 20.4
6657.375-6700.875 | 21.3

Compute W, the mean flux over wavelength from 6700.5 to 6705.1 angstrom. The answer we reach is 21.4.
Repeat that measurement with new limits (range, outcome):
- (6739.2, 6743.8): 21.8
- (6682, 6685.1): 22.2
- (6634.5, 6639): 21.6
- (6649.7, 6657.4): 21.5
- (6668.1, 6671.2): 22.4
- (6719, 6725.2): 22.2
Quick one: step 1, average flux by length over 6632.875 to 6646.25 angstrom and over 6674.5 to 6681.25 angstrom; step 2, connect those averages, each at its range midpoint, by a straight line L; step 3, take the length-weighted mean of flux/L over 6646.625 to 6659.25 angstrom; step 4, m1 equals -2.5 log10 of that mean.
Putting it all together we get -0.05 mag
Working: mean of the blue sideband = 20.4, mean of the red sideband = 19.3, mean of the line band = 21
